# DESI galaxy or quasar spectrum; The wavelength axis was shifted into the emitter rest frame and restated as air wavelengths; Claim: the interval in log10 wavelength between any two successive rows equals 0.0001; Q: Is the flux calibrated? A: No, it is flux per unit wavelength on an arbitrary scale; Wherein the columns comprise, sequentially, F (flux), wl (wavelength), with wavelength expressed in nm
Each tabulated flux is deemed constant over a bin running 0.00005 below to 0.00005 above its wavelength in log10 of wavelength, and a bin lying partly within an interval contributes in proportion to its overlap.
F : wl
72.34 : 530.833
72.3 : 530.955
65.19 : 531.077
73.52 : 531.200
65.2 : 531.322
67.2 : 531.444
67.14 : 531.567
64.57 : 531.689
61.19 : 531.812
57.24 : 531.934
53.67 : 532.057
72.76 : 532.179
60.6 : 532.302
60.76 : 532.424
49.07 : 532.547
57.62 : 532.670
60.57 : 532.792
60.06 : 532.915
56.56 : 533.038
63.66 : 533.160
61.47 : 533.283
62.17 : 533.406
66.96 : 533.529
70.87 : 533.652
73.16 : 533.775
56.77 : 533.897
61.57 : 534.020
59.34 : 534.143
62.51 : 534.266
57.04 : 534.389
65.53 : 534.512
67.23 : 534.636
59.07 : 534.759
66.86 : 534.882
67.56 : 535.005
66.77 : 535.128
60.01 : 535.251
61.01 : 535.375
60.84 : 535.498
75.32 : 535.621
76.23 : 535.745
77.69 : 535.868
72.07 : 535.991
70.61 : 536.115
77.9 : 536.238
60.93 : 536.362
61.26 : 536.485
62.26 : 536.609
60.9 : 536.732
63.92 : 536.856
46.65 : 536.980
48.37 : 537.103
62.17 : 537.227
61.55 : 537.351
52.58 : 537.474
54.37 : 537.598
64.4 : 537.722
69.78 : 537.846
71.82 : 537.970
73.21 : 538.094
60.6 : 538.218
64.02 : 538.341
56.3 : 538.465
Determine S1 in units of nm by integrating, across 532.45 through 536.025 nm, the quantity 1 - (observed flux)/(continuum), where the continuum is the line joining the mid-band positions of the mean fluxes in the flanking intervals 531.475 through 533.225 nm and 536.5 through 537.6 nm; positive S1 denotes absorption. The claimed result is -0.29 nm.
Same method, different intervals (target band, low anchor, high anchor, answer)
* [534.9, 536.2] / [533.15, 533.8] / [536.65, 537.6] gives -0.18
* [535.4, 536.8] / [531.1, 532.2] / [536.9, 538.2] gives -0.16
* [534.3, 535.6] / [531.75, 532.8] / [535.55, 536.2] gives 0.13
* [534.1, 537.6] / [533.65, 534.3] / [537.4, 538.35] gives 0.01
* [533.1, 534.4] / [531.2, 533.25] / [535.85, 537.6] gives -0.04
